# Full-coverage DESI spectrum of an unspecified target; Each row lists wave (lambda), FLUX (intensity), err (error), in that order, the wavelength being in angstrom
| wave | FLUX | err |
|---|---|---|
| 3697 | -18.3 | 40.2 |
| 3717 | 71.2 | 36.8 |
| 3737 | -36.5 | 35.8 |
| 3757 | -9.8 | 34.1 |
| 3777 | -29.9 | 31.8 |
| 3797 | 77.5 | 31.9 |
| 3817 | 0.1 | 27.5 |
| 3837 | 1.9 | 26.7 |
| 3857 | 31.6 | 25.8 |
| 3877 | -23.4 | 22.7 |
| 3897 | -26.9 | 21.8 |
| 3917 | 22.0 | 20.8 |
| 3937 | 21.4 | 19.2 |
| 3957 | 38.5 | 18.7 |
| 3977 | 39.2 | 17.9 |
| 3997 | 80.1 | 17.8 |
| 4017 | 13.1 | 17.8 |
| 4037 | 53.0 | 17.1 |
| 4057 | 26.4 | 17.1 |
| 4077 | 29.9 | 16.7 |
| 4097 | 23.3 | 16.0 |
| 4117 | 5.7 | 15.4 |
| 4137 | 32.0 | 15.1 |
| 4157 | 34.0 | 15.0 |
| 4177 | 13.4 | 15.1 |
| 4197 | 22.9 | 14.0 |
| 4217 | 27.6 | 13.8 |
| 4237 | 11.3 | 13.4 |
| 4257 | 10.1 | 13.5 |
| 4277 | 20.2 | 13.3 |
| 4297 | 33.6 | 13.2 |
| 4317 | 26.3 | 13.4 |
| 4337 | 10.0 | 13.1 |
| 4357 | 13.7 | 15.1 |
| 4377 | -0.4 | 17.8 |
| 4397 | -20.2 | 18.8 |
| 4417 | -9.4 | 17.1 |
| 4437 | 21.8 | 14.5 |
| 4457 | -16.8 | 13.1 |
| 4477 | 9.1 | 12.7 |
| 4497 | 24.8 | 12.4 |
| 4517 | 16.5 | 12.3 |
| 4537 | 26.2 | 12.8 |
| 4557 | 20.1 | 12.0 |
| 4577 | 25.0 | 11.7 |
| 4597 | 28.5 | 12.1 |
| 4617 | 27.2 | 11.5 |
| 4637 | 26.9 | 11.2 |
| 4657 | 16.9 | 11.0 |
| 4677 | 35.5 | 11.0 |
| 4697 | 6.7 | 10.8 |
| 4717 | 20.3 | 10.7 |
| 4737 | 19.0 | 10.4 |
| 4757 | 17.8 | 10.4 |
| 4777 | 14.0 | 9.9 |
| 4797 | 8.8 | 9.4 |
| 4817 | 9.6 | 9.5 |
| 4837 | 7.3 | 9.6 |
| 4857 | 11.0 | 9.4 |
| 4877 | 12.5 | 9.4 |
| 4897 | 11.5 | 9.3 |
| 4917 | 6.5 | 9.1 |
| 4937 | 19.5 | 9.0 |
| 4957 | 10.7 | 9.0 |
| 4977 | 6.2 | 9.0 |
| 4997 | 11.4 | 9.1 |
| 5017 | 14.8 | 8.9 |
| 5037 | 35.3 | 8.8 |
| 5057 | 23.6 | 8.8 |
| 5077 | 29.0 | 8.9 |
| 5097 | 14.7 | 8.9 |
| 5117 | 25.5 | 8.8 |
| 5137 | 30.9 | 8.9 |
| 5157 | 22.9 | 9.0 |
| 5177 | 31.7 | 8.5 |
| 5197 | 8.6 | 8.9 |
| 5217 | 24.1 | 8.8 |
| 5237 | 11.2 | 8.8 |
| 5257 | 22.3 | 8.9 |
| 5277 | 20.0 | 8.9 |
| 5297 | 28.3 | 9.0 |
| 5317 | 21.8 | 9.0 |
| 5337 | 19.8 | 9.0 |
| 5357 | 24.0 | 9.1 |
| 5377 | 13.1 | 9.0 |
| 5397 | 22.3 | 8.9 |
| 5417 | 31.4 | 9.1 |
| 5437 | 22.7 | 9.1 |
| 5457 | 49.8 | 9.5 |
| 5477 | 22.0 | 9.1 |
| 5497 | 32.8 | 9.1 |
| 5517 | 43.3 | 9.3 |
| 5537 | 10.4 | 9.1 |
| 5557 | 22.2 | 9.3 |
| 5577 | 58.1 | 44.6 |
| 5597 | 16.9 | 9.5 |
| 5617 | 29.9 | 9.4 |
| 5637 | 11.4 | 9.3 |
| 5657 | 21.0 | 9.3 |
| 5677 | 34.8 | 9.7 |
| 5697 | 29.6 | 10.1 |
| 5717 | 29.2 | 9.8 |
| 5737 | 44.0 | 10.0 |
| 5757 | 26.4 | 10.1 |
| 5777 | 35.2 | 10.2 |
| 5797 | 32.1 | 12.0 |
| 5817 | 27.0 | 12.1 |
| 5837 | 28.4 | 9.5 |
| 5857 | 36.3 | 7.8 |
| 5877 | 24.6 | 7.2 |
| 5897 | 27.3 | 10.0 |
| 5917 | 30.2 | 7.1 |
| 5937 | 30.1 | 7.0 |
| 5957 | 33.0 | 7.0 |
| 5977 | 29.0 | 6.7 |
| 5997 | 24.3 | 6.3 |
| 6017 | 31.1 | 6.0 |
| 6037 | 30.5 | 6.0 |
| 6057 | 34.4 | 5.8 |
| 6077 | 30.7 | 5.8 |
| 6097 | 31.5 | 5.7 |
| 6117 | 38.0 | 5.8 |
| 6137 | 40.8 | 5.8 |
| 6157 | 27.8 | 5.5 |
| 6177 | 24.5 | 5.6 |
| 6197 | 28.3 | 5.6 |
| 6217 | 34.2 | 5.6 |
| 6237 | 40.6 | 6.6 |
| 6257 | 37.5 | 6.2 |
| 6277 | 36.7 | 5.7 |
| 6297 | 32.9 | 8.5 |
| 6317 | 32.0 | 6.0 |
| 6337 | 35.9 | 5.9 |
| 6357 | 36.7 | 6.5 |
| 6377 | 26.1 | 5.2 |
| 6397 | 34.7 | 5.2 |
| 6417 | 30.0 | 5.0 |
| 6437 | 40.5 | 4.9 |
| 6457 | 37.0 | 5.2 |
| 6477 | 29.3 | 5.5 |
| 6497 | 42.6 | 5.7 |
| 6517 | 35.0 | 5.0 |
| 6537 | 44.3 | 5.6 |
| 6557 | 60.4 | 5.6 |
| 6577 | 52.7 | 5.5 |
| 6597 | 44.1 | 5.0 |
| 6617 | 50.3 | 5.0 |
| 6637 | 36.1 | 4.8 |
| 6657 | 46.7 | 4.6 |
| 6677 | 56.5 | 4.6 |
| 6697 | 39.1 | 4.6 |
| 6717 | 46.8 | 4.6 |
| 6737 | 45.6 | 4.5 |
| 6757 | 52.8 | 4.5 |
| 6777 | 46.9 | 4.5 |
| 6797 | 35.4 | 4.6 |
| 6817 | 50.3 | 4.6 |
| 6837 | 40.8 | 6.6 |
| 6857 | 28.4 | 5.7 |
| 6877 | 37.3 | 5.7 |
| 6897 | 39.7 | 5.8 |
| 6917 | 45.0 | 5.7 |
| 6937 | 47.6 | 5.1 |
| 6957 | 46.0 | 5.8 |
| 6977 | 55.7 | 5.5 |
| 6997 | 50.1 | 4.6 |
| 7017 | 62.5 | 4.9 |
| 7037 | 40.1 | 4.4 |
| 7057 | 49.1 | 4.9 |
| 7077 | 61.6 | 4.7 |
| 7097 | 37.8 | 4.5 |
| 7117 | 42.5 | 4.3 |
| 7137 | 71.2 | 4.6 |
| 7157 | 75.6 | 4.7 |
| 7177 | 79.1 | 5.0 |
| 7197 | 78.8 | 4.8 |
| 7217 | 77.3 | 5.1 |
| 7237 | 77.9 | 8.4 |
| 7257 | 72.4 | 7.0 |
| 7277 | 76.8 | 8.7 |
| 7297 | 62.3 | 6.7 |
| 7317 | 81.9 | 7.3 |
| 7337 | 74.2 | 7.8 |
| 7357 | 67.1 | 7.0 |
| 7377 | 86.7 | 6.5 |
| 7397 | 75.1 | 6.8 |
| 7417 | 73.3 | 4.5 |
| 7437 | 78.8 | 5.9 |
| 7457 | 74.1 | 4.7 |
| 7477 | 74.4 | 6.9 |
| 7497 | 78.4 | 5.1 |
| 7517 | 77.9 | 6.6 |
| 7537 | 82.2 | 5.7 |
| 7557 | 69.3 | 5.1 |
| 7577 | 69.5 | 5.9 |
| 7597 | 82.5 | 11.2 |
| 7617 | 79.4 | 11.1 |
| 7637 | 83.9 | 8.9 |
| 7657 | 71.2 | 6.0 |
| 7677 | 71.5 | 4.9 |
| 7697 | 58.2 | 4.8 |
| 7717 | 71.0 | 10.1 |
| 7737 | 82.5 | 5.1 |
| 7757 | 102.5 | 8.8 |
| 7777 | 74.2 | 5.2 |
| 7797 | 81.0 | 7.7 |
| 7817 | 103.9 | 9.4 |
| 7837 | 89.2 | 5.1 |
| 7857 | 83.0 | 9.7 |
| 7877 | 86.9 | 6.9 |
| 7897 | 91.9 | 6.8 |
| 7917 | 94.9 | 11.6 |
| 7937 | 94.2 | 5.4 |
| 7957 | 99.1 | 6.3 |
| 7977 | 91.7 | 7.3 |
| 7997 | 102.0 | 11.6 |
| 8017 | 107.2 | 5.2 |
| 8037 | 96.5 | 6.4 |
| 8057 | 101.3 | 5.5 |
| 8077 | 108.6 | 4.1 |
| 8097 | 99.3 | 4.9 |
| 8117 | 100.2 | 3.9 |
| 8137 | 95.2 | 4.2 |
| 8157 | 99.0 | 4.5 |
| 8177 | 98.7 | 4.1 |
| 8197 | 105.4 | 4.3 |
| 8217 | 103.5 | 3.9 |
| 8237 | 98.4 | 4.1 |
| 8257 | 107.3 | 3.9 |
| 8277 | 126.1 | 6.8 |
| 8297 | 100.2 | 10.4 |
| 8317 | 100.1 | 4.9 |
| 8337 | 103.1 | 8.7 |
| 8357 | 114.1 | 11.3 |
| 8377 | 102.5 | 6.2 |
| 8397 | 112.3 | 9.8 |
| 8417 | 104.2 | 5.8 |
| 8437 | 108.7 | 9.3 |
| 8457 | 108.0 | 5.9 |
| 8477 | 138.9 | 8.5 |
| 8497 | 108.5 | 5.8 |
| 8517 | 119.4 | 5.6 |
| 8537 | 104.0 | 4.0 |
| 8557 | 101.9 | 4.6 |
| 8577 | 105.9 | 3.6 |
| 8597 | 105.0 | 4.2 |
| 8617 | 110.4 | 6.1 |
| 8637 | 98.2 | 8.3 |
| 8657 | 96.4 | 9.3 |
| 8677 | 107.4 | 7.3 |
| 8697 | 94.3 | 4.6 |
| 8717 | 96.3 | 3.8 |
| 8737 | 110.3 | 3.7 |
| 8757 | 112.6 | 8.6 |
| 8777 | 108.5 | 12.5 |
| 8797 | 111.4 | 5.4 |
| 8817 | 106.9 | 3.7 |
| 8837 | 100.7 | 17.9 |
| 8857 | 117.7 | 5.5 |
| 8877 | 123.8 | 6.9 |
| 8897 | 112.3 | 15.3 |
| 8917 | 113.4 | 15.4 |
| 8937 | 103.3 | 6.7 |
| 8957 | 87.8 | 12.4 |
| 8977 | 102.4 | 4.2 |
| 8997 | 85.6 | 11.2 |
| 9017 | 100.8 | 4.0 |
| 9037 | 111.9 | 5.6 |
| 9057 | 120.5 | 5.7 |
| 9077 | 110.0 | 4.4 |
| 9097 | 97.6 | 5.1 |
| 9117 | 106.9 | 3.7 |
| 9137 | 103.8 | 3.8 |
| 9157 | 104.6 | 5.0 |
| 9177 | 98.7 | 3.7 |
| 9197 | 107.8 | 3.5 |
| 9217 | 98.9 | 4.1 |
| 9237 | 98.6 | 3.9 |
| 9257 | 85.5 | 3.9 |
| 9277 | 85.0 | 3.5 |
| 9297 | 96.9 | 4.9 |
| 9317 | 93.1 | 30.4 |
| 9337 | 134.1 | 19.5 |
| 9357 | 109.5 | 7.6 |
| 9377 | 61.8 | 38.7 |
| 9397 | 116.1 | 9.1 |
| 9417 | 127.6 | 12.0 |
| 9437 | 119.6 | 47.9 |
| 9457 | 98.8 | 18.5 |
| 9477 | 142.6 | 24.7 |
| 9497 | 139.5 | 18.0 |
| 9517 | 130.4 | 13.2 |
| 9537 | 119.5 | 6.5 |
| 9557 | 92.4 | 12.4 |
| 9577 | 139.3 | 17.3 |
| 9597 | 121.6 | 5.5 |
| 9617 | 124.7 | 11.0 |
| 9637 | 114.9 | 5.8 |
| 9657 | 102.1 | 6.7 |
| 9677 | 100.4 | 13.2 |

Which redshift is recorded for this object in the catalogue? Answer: 0.79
